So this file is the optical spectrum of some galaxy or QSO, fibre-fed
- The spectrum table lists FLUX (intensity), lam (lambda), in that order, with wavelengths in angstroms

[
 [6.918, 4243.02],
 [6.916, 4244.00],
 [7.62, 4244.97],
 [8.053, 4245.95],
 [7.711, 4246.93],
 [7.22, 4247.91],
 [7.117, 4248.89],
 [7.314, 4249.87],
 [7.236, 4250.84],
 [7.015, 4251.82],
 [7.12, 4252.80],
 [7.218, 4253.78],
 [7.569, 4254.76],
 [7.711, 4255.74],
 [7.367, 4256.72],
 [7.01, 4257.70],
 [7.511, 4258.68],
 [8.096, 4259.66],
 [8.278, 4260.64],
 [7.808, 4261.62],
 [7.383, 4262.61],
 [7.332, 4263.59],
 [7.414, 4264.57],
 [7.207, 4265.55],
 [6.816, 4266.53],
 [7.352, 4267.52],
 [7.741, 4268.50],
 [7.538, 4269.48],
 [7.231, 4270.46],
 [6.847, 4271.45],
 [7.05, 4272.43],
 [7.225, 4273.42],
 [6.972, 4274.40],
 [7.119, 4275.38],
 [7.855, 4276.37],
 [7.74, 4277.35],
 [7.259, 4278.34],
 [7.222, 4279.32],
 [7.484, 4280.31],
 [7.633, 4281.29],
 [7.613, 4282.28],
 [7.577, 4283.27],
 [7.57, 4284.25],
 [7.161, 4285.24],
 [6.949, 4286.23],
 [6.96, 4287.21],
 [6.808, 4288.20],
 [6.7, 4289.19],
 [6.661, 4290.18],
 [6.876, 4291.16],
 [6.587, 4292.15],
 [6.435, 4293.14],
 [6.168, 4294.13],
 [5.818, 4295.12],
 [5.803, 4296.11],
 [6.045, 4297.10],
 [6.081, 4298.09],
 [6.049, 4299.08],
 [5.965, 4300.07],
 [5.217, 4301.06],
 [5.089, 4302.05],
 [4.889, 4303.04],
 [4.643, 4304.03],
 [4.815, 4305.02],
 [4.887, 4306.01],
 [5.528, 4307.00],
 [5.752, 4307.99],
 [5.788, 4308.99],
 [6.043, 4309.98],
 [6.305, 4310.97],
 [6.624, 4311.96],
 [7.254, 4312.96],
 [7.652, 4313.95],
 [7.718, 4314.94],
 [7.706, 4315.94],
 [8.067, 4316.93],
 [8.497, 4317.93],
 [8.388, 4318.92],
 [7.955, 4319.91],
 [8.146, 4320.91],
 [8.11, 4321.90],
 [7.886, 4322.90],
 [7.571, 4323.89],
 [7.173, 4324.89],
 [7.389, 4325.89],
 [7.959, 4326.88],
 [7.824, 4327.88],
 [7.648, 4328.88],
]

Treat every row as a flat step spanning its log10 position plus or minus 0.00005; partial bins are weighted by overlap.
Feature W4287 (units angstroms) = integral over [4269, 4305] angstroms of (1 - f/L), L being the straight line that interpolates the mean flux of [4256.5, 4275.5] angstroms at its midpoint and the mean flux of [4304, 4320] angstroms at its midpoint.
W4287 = 2.14 angstroms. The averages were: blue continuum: 7.37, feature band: 6.66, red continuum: 6.71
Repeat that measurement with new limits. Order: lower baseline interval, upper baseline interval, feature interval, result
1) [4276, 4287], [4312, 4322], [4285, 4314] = 6.0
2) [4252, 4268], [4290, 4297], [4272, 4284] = -1.0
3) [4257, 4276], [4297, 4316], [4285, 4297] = -0.1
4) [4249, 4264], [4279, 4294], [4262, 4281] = -0.1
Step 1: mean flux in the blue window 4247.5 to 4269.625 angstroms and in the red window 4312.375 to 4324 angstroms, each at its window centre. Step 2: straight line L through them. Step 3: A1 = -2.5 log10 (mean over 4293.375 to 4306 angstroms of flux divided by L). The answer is 0.36 mag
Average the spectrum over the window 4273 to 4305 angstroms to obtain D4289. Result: 6.6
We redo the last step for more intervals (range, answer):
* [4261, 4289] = 7.31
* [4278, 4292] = 7.16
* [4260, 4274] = 7.38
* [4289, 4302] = 6.13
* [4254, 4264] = 7.6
